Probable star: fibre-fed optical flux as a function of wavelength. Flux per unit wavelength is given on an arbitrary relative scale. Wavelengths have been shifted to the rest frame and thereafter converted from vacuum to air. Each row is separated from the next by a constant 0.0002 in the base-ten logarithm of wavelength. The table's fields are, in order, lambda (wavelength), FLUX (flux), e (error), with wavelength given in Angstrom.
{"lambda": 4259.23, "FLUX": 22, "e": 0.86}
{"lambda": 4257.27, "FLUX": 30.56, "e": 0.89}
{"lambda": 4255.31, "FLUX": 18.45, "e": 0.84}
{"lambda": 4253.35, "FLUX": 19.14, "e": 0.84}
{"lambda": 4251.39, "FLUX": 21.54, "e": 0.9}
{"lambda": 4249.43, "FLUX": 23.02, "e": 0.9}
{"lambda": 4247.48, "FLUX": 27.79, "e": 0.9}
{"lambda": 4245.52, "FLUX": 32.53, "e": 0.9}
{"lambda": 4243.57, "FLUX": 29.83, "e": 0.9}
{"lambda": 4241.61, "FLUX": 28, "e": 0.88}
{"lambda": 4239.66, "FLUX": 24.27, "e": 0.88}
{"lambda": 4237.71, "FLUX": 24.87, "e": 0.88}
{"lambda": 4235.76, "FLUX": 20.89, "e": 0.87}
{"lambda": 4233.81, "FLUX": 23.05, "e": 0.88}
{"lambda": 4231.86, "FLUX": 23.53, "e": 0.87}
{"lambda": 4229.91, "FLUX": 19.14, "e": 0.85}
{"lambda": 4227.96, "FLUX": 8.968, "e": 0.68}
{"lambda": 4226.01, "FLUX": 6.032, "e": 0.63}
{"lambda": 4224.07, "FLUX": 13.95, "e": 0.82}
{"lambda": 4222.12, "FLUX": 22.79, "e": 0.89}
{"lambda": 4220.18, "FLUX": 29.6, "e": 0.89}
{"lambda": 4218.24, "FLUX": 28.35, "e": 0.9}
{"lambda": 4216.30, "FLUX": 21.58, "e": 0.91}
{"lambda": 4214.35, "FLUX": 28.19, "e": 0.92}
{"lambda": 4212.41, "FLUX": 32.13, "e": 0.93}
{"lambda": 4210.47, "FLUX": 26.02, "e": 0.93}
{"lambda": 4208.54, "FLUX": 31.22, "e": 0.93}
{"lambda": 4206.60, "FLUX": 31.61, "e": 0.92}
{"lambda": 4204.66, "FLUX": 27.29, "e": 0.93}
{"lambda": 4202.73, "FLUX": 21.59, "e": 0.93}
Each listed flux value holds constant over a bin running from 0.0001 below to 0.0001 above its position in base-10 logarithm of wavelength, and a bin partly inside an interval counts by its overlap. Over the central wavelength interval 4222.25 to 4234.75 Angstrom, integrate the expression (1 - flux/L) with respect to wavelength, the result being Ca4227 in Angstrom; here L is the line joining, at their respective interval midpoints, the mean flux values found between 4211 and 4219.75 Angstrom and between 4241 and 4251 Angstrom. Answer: 5.17 Angstrom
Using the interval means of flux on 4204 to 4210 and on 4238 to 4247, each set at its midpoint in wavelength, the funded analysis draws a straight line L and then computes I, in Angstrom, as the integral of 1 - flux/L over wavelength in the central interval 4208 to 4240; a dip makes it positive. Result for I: 7.4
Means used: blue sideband 29.9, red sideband 28.3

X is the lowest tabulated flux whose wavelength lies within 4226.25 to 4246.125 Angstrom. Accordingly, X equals 8.968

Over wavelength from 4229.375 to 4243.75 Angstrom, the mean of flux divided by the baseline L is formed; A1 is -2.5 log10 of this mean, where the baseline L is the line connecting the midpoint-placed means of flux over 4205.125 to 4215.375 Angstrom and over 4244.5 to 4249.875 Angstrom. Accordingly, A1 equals 0.19 mag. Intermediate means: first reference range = 29.7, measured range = 24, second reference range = 28.3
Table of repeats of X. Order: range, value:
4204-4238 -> 6.032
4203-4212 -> 26.02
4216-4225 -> 13.95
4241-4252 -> 21.54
